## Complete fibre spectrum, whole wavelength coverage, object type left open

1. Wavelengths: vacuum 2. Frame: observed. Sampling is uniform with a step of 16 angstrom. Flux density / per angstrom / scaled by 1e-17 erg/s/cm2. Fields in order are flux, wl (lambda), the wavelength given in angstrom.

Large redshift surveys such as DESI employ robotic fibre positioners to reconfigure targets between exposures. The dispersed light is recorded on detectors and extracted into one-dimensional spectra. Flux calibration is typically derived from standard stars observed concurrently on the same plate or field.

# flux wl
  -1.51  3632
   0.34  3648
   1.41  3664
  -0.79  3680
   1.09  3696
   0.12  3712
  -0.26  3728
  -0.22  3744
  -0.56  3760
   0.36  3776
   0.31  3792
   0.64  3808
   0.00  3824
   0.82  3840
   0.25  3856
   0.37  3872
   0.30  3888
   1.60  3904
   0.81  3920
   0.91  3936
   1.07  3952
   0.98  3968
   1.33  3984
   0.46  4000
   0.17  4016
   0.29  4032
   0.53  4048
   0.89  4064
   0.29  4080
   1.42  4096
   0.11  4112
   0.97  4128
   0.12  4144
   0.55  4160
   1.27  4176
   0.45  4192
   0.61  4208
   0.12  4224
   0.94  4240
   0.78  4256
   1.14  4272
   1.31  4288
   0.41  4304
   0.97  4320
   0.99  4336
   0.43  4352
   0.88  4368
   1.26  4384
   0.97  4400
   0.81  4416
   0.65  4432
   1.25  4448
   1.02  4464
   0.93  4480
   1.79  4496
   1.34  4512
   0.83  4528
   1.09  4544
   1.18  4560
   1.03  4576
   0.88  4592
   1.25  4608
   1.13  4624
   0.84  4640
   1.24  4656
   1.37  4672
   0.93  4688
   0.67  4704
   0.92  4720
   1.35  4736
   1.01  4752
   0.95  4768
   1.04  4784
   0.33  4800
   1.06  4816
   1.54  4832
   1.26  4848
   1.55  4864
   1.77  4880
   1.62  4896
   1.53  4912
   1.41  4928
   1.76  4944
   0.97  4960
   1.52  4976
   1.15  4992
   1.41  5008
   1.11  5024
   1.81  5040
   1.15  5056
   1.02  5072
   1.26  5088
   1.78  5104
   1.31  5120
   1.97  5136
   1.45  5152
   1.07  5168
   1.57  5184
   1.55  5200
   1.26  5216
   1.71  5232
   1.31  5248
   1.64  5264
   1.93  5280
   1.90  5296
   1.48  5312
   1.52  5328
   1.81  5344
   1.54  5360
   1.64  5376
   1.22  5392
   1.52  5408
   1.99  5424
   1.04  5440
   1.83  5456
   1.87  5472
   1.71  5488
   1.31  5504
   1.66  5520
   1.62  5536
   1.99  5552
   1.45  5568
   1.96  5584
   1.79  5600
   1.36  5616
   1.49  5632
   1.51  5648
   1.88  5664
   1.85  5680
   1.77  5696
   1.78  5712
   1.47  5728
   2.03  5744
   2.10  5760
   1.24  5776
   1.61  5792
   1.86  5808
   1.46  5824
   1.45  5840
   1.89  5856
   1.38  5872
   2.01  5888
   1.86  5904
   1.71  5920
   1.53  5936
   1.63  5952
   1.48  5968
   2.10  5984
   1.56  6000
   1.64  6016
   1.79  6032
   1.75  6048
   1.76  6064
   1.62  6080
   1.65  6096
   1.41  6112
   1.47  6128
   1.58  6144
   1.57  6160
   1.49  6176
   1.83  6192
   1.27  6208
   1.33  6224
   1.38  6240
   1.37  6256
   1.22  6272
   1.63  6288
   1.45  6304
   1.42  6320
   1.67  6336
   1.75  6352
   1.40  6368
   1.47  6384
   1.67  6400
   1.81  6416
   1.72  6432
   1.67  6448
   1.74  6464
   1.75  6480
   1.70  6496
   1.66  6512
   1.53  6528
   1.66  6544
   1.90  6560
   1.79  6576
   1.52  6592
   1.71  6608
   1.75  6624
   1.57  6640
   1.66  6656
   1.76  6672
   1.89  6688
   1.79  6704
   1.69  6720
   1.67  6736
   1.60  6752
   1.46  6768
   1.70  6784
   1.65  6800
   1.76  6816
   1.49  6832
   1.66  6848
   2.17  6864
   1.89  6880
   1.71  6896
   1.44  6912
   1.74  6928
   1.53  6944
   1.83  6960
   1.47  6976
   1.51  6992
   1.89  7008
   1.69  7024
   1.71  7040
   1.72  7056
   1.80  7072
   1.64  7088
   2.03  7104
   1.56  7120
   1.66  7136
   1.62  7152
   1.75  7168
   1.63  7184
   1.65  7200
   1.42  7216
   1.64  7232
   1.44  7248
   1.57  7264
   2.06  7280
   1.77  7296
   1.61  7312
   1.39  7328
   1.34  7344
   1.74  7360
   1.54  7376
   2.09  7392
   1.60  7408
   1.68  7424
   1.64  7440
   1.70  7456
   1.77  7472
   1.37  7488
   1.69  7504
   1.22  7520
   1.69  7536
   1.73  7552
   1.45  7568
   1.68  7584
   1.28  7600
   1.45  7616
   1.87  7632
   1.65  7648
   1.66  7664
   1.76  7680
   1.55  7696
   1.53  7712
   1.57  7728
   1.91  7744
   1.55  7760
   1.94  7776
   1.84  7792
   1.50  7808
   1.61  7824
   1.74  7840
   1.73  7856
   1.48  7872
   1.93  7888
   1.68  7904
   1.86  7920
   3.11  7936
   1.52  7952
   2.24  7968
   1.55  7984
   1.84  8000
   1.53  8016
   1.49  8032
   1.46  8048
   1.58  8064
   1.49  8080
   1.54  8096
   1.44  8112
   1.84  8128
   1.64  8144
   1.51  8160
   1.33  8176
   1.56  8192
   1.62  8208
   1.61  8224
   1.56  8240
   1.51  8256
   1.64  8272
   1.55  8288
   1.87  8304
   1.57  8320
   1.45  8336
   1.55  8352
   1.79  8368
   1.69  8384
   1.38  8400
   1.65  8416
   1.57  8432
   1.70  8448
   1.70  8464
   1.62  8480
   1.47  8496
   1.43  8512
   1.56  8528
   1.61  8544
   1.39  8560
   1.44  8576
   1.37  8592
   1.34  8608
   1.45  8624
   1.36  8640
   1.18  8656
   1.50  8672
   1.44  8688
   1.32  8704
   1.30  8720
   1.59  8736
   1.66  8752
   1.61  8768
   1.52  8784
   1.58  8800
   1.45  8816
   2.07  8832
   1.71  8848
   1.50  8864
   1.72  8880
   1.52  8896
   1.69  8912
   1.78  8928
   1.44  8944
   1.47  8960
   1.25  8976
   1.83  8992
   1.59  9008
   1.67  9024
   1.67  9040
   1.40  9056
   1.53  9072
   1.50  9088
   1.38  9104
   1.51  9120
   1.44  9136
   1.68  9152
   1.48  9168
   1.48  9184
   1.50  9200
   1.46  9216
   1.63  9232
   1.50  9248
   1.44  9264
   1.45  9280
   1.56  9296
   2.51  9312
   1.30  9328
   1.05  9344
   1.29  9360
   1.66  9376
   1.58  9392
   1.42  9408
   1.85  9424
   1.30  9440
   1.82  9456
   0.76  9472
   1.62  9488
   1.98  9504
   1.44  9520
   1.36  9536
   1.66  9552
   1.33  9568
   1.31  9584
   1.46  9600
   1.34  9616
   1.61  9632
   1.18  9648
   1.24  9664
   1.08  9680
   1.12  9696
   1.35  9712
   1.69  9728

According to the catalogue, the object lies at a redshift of 0.209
